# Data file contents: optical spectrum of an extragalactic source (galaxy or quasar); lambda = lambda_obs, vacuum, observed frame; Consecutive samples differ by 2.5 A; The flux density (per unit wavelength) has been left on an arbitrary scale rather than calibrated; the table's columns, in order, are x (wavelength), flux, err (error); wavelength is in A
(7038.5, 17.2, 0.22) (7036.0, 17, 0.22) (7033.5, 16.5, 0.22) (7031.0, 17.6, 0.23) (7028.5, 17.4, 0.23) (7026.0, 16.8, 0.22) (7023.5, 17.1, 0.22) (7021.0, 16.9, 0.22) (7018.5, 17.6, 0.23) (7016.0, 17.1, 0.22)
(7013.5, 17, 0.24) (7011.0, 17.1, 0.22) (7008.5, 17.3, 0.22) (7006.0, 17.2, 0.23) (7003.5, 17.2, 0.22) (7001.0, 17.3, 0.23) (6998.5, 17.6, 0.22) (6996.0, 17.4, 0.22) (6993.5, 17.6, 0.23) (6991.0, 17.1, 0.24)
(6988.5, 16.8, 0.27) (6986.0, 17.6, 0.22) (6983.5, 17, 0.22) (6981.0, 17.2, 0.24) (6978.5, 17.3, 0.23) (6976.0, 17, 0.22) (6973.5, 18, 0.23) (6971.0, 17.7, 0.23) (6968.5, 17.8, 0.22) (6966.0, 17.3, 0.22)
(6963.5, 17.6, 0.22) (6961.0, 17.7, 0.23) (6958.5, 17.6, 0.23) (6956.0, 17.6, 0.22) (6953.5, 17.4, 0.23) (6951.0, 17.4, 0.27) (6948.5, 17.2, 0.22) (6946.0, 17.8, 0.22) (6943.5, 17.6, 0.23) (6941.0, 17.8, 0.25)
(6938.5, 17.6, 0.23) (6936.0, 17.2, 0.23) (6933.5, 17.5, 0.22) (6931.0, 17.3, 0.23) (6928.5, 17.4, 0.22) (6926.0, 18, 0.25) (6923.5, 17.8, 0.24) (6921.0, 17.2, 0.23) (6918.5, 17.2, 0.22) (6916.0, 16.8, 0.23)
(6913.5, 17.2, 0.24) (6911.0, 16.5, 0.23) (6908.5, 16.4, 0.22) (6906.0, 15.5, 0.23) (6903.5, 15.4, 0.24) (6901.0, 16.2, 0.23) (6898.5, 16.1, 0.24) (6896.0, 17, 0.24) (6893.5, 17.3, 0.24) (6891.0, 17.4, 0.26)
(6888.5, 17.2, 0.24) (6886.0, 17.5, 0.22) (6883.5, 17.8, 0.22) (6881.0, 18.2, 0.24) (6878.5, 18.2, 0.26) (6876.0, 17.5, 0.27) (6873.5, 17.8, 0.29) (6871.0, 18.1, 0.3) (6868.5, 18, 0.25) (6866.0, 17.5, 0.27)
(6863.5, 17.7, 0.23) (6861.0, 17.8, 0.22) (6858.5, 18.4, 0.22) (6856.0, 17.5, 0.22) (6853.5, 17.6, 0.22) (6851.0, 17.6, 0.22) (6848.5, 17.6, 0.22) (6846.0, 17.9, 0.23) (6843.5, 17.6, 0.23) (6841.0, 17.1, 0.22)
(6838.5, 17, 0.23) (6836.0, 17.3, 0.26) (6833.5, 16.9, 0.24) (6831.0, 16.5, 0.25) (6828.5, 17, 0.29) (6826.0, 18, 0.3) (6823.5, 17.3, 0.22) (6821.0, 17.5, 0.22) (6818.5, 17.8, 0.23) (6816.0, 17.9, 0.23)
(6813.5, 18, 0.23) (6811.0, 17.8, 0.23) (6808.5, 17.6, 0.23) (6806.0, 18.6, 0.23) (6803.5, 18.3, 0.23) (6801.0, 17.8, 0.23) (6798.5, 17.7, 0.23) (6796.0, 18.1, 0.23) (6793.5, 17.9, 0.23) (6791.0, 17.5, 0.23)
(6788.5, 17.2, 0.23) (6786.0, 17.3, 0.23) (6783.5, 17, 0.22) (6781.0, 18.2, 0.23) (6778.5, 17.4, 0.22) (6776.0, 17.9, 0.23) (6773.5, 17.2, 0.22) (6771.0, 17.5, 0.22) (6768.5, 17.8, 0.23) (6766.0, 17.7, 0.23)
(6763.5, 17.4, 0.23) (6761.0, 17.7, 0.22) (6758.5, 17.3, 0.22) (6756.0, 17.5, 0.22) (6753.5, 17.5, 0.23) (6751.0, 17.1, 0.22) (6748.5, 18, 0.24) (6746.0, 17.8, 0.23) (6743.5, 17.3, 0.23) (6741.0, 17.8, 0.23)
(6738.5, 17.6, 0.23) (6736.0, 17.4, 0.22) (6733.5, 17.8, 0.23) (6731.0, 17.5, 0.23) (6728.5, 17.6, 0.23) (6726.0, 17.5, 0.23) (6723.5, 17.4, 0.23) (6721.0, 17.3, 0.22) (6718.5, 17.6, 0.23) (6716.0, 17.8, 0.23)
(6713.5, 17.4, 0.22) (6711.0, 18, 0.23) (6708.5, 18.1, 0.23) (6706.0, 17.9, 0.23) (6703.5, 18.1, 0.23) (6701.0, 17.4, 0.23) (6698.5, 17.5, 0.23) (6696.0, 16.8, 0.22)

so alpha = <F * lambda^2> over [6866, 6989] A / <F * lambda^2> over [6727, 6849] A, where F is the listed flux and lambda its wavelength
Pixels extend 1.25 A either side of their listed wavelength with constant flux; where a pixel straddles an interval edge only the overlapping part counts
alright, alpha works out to 1.03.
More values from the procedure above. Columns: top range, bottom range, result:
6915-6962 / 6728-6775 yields 1.05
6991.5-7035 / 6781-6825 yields 1.03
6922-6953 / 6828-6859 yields 1.04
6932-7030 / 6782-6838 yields 1.04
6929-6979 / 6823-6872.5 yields 1.03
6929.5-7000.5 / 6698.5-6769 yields 1.06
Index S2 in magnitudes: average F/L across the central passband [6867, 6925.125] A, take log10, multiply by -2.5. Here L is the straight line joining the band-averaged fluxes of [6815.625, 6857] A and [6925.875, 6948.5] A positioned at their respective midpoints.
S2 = 0.02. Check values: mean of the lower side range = 17.4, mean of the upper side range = 17.5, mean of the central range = 17.2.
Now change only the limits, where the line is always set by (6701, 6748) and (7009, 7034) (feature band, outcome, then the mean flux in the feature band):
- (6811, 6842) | 0.01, 17.4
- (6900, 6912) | 0.09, 16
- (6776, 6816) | -0.01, 17.8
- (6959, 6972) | -0.02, 17.6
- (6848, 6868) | -0.02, 17.7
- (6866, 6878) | -0.03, 17.8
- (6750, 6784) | 0.00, 17.5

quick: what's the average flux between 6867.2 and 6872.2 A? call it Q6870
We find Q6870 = 18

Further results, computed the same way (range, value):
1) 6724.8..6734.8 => 17.6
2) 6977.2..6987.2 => 17.3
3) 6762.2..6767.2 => 17.6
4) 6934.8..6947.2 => 17.6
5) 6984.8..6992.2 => 17.2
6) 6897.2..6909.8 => 15.9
